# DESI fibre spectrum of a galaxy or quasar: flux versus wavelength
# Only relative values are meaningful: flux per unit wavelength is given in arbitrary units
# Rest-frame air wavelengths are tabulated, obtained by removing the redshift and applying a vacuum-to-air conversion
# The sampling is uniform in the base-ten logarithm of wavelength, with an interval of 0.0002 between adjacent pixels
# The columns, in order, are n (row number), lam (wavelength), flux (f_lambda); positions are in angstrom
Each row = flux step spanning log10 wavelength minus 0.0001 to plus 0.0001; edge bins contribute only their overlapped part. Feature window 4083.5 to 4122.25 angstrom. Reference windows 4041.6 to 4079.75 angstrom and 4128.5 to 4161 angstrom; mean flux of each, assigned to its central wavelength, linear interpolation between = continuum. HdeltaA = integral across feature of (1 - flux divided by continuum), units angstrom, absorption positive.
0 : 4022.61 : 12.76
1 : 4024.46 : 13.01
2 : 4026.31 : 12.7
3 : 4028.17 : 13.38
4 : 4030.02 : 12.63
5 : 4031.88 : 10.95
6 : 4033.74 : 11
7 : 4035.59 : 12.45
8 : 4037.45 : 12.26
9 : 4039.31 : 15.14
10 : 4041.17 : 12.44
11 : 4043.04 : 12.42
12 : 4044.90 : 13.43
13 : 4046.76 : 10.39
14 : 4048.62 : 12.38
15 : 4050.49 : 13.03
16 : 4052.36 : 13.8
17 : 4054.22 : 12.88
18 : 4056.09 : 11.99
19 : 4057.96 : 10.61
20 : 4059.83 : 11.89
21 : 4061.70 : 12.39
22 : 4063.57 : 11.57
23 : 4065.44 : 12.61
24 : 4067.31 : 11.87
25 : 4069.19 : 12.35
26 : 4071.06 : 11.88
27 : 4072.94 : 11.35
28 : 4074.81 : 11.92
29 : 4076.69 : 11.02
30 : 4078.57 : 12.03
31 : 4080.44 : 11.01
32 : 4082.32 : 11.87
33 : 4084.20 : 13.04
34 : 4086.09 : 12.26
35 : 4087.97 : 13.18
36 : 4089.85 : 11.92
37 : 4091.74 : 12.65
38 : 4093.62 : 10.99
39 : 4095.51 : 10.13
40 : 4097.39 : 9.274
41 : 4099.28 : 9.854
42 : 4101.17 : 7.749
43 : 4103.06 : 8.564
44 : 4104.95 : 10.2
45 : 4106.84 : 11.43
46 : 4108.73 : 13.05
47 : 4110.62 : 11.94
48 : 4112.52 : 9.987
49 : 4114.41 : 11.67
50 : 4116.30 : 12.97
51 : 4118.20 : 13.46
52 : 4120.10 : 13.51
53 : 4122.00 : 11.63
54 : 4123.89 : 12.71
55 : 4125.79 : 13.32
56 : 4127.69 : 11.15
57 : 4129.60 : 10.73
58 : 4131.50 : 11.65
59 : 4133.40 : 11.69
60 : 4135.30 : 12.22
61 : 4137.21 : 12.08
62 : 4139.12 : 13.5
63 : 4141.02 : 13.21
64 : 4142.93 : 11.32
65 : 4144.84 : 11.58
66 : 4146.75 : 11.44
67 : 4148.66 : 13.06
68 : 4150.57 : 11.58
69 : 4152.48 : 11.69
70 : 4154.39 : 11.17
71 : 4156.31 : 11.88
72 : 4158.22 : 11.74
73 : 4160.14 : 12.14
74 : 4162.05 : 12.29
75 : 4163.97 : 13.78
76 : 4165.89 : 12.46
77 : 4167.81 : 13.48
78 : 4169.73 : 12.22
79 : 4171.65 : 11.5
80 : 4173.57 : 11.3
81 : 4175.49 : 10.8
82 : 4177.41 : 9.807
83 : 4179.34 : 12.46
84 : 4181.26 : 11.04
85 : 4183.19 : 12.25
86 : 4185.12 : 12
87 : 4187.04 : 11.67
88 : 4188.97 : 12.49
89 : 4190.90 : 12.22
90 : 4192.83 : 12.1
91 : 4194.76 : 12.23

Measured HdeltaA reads 2.0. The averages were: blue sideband 12.1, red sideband 11.9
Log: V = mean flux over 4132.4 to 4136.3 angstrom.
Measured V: 12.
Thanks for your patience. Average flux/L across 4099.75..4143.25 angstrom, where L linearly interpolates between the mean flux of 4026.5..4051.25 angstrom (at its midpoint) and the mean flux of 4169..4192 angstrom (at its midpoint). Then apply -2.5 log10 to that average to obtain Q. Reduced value 0.02 mag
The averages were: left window 12.5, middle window 11.7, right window 11.6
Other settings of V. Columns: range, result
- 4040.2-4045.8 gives 12.8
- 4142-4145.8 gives 11.4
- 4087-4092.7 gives 12.6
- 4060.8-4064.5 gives 12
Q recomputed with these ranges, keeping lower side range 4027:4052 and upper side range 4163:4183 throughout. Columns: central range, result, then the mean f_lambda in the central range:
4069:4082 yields 0.063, 11.6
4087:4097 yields 0.055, 11.6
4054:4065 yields 0.048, 11.9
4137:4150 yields -0.025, 12.3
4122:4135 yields 0.019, 11.9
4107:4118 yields 0.015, 12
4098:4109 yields 0.223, 9.93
